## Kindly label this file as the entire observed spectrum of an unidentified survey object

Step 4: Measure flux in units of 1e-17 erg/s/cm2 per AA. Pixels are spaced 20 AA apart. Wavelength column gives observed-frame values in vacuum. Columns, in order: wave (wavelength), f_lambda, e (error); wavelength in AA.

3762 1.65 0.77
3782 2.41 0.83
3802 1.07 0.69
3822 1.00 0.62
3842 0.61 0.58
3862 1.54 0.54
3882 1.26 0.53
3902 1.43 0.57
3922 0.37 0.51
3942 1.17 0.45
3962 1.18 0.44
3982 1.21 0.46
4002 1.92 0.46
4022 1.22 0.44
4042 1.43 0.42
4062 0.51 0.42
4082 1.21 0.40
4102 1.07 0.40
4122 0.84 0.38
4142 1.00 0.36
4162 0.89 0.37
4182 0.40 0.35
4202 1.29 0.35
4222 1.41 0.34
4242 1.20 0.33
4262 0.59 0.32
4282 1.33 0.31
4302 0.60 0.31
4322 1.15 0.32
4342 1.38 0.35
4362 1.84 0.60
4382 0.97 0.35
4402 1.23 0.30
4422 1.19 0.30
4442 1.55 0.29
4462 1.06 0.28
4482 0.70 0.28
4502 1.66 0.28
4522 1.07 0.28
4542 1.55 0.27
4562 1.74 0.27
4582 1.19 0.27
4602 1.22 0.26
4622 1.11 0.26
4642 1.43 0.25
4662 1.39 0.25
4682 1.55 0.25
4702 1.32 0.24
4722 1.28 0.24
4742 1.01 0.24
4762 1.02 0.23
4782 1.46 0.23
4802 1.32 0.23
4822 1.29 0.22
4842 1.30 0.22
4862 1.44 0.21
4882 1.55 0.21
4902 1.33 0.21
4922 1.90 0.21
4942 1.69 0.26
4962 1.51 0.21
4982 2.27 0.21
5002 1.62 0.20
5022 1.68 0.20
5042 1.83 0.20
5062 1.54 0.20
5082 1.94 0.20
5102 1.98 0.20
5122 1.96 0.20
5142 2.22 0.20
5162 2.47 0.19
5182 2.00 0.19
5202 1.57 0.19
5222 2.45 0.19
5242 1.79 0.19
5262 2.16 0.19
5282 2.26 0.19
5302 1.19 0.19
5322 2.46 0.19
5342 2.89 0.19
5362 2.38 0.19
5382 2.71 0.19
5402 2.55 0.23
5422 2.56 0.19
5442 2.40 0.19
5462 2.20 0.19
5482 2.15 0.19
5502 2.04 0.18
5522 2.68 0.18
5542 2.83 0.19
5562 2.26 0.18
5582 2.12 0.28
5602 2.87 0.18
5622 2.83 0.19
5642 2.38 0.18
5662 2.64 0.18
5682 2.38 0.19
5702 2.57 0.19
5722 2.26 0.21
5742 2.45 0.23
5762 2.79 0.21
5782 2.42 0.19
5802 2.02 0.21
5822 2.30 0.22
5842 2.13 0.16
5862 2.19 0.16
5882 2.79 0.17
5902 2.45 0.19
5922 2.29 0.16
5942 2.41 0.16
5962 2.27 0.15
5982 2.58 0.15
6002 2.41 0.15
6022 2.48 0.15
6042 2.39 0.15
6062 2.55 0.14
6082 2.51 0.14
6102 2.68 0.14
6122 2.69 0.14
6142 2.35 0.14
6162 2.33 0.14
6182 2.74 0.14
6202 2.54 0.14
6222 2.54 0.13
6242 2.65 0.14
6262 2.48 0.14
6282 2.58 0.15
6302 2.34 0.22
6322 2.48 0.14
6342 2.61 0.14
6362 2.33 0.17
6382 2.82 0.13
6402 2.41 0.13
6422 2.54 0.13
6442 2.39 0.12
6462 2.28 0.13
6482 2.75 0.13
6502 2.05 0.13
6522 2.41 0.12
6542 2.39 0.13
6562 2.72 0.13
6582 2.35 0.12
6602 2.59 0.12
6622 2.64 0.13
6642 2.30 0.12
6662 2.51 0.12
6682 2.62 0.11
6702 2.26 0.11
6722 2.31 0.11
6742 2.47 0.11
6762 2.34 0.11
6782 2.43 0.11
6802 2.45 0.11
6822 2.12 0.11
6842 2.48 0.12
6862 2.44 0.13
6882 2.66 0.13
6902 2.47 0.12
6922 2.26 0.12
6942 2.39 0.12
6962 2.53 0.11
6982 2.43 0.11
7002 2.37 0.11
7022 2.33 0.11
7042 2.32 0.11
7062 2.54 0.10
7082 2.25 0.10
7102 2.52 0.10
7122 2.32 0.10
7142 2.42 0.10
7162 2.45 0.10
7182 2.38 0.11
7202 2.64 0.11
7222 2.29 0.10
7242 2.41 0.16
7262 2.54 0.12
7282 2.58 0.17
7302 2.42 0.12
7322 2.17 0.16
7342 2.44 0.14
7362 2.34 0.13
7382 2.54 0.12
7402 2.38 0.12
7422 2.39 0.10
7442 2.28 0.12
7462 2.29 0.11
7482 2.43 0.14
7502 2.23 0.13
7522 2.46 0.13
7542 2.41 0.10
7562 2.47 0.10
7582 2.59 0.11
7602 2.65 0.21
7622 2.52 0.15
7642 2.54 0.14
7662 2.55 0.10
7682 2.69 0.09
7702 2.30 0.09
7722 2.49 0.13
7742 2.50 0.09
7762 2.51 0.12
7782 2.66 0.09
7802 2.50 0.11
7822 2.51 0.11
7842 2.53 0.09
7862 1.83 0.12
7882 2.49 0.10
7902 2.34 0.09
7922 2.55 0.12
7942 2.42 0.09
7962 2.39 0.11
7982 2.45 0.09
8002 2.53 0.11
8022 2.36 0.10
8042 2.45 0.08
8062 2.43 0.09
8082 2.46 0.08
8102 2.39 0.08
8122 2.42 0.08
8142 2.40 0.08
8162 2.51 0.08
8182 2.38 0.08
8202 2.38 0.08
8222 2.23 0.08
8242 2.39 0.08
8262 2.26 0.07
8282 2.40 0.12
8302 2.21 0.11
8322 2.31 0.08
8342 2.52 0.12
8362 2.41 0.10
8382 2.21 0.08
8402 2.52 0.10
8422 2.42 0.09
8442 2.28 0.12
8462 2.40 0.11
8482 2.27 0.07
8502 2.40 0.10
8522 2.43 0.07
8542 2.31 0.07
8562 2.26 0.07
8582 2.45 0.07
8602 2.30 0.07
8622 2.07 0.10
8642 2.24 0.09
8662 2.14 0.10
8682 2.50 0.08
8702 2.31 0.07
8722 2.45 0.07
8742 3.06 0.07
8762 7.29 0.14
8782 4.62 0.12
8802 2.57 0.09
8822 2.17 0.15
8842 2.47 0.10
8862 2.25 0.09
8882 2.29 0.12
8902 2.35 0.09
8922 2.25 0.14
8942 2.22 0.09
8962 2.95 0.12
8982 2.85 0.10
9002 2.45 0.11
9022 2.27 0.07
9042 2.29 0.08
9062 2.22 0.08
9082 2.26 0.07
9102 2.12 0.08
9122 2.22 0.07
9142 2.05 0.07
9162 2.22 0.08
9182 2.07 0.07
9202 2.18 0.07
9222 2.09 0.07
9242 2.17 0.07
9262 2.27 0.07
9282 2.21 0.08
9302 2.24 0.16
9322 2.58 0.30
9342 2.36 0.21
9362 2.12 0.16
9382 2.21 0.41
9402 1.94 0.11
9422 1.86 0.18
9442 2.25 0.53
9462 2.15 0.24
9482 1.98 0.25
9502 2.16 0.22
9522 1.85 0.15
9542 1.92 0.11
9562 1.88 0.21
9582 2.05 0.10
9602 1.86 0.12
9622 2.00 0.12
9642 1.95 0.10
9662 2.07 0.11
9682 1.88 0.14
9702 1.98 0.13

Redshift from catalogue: 0.335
